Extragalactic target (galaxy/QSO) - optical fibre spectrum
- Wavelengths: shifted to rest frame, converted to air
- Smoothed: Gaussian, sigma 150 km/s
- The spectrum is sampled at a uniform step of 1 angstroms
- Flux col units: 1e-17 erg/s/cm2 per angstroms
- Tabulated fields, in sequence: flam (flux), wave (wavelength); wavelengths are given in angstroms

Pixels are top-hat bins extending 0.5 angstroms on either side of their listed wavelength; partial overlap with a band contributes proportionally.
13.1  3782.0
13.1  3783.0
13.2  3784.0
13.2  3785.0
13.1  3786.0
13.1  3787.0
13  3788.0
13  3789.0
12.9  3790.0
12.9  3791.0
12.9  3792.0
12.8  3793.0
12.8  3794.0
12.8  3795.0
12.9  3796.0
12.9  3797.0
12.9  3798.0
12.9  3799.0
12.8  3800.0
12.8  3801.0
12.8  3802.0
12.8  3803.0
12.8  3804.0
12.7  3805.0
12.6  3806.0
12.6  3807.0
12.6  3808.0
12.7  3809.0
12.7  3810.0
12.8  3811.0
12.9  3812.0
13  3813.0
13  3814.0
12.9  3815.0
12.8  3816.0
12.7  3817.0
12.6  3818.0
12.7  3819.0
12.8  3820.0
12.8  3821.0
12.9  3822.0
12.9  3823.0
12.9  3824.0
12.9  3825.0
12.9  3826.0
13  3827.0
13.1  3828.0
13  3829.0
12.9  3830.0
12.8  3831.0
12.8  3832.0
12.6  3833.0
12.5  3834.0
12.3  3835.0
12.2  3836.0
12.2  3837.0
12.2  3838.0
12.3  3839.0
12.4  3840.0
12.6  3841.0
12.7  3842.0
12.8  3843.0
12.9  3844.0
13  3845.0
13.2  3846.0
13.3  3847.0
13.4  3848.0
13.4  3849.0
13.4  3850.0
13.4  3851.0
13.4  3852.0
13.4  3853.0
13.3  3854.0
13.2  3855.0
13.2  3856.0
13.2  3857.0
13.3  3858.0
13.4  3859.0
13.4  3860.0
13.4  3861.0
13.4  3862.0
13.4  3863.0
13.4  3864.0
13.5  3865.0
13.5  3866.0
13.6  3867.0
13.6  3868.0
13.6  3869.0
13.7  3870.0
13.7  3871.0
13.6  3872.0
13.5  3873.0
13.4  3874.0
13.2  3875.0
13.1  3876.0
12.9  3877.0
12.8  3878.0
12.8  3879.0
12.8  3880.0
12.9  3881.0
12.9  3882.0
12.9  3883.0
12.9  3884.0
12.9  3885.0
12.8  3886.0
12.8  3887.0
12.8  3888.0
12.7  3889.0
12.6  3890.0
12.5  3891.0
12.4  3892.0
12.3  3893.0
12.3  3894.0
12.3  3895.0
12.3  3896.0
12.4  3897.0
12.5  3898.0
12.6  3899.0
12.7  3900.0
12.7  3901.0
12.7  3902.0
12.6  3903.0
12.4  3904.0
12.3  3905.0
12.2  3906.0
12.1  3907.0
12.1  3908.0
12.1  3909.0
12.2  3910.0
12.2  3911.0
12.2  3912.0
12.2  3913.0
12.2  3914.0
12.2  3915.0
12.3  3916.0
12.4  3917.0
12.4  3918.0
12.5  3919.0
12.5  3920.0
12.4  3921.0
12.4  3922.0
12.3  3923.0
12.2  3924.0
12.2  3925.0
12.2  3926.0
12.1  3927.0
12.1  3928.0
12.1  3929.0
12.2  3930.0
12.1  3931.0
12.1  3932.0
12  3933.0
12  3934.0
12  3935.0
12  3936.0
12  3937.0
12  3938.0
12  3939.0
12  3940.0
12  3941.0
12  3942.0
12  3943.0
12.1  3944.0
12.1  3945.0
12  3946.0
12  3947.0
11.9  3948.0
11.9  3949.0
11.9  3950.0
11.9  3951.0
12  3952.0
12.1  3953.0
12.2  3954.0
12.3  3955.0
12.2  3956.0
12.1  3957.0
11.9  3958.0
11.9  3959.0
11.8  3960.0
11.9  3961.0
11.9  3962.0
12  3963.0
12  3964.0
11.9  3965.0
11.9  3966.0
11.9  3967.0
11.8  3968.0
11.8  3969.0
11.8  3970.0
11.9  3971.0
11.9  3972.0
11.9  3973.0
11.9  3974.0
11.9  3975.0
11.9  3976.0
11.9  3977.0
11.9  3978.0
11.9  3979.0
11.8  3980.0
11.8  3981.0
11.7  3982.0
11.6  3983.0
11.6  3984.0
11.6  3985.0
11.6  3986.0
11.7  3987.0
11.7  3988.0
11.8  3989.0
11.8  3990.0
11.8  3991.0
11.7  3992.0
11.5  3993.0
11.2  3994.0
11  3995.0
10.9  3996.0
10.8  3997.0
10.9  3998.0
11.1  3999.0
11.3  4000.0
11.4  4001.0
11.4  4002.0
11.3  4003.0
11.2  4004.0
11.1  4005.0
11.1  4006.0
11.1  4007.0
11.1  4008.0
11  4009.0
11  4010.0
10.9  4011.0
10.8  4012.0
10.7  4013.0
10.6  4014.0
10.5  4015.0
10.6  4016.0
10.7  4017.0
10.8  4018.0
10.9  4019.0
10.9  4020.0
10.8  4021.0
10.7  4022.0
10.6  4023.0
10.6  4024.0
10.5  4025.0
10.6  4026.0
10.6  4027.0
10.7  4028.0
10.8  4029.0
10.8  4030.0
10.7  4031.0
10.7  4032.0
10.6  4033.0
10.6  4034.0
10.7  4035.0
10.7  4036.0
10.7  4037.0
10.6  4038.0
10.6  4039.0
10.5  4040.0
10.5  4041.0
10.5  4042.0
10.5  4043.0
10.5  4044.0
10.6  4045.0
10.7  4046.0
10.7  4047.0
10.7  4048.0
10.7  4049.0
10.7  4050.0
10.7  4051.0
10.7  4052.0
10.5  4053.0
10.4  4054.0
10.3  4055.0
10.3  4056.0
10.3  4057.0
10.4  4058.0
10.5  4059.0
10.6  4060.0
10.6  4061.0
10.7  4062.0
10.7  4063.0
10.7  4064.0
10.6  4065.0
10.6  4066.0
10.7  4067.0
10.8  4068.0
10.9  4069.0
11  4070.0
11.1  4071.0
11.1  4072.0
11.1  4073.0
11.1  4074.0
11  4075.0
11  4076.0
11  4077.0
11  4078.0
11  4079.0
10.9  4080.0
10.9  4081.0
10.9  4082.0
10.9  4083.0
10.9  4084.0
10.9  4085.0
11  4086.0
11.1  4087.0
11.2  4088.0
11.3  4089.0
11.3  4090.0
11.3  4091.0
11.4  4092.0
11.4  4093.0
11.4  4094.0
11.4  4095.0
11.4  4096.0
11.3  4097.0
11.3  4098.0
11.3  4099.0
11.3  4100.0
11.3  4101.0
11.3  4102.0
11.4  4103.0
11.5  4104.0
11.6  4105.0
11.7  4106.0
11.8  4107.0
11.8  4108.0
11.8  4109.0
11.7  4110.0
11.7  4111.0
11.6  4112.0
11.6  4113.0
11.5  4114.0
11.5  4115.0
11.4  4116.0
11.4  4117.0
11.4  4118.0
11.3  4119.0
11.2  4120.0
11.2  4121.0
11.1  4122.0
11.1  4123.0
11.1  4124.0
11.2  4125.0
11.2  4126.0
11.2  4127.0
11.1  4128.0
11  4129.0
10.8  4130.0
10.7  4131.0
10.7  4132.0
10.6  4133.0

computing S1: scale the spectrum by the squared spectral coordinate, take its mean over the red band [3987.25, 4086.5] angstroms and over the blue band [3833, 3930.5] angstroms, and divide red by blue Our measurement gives 0.92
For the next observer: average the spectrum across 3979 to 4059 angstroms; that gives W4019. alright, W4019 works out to 10.9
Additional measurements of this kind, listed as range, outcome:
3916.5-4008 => 11.8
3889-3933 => 12.3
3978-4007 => 11.4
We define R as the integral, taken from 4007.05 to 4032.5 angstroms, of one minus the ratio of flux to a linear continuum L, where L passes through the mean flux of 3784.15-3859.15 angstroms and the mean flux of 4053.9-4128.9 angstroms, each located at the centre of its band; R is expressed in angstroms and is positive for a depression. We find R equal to 1.8 angstroms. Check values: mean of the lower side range 12.9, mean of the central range 10.8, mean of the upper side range 11.1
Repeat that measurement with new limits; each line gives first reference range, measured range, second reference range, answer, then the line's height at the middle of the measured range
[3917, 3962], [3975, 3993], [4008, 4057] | -0.5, 11.4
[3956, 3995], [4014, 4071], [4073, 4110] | 4.2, 11.5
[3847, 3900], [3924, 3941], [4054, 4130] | 0.6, 12.5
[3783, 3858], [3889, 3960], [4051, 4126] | -0.1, 12.2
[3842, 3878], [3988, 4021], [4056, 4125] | 2.4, 12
